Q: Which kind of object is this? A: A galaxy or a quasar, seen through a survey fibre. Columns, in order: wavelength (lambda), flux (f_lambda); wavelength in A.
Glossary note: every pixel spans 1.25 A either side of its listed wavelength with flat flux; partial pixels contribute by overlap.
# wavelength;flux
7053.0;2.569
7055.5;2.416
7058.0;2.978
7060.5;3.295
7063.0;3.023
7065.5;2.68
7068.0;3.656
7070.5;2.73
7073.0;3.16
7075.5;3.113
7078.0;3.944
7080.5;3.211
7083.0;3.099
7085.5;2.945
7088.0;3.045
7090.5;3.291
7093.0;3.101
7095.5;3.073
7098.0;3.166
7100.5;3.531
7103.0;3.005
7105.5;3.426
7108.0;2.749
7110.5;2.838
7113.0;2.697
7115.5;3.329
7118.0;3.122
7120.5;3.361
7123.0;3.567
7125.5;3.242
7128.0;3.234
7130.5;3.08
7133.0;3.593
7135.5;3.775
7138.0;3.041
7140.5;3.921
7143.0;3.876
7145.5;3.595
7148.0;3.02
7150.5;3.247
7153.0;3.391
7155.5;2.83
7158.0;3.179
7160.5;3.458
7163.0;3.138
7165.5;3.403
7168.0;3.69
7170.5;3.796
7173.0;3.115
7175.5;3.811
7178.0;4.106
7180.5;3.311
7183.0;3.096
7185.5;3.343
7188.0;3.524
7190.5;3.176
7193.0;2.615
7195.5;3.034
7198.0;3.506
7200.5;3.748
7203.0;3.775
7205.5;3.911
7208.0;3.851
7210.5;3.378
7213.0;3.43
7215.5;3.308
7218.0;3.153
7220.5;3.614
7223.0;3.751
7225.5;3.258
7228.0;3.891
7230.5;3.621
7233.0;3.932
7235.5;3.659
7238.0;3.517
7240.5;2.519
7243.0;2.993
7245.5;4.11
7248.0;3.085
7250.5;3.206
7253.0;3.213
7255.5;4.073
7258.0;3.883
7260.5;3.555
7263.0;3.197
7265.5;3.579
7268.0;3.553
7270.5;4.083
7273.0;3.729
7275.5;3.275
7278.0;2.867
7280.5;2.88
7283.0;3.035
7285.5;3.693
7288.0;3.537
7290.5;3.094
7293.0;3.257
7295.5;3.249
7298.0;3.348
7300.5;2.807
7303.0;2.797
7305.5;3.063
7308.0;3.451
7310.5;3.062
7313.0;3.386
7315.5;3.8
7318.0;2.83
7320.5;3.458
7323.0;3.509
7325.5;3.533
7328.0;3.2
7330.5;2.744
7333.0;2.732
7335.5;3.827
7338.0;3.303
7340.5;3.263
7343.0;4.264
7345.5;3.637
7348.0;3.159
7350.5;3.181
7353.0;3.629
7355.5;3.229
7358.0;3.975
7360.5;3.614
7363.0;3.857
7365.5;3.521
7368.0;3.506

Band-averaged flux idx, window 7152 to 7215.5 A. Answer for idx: 3.42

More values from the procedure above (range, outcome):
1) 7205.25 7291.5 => 3.47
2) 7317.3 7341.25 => 3.25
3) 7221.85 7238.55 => 3.67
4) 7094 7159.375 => 3.26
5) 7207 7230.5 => 3.52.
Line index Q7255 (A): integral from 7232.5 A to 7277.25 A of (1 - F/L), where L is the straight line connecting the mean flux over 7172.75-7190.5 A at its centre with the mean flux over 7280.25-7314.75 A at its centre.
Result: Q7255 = -2.6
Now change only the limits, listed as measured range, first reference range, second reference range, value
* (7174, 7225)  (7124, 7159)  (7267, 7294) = -1.6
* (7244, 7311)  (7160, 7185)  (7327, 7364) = 1.9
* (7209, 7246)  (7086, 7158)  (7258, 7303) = -1.8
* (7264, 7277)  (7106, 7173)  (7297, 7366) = -1.1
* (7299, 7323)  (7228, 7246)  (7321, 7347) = 1.5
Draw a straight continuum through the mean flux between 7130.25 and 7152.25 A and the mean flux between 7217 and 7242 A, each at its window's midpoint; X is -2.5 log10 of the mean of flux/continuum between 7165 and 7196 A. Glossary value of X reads 0.03 mag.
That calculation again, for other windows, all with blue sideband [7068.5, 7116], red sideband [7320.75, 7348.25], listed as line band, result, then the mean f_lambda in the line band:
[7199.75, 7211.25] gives -0.15 mag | 3.75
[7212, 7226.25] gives -0.05 mag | 3.42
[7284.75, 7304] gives 0.04 mag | 3.22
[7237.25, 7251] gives 0.02 mag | 3.23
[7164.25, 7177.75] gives -0.12 mag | 3.6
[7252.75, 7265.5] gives -0.09 mag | 3.61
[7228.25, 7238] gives -0.14 mag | 3.72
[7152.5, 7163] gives 0.00 mag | 3.19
